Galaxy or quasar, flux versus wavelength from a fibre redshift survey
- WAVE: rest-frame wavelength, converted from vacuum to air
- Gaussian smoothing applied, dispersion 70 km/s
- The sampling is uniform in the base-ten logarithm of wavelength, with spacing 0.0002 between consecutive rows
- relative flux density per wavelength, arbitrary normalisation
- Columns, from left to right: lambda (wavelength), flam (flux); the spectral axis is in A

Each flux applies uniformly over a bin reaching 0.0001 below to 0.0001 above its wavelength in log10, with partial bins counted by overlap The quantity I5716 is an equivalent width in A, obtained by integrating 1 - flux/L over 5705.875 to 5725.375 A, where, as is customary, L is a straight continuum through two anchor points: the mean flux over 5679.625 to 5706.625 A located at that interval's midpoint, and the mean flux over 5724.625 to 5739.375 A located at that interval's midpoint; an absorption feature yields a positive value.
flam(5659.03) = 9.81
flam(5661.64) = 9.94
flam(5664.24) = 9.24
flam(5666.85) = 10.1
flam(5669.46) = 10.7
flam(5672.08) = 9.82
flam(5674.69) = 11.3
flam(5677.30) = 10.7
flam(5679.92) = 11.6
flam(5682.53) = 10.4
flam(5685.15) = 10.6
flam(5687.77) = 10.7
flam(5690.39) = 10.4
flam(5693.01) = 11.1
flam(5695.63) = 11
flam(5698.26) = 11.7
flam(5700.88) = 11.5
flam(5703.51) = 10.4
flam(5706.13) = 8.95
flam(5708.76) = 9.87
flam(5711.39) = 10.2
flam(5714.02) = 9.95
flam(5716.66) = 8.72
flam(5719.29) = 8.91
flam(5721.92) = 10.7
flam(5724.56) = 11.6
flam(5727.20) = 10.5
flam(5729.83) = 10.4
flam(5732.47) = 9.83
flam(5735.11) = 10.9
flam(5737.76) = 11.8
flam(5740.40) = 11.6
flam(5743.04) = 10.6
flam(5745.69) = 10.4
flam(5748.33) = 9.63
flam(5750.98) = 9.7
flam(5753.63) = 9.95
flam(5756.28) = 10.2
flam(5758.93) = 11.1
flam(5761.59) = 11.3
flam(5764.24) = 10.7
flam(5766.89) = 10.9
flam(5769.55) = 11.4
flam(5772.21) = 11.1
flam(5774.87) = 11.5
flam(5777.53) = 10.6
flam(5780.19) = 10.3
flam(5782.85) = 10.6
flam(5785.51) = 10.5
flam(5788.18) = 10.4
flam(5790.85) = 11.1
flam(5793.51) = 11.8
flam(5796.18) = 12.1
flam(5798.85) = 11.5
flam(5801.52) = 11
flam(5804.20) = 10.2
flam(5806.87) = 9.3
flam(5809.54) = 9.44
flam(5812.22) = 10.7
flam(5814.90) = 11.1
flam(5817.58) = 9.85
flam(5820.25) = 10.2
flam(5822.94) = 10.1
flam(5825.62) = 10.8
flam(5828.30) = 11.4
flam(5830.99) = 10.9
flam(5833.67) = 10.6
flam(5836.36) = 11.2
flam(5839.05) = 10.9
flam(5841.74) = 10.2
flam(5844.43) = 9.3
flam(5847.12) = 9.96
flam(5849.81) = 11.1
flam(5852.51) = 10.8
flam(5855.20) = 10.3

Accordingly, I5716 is 1.7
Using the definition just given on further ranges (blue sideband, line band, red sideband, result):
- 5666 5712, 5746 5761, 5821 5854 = 0.59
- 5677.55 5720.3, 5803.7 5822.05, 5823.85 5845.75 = 0.87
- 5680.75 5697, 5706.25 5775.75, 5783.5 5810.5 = 1.64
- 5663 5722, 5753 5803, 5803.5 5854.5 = -2.68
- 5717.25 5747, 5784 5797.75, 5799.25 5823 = -1.10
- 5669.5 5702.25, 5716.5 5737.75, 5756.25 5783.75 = 1.03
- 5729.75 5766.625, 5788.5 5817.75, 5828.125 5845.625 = -0.44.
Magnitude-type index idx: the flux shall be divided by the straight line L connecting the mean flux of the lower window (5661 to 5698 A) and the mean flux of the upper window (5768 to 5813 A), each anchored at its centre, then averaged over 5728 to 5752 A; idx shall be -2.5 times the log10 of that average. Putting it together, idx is 0.02 mag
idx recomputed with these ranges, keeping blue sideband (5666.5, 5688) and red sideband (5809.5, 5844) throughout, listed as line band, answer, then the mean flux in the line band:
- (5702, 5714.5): 0.08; 9.9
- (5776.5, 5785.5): 0.01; 10.5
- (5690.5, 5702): -0.06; 11.2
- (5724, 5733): 0.01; 10.6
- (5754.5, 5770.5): -0.03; 10.9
